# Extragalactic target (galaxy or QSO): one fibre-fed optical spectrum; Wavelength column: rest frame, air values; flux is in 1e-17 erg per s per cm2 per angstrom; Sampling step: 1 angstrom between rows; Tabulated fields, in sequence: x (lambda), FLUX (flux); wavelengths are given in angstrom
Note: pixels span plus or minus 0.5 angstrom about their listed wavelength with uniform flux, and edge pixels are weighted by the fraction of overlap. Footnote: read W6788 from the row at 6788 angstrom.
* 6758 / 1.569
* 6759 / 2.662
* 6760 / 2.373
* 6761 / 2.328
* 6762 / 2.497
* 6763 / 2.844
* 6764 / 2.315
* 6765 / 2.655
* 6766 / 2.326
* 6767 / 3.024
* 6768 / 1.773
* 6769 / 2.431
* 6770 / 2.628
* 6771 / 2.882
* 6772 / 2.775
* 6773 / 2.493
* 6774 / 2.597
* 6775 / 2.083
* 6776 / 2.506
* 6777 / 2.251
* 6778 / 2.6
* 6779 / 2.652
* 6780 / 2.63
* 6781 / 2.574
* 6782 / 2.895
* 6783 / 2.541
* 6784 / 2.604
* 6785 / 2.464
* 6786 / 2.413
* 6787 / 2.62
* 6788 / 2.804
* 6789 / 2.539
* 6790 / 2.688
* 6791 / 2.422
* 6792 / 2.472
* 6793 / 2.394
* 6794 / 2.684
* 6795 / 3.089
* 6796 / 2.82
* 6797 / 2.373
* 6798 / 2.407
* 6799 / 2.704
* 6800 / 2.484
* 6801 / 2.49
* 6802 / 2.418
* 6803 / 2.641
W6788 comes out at 2.804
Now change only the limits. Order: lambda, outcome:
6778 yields 2.6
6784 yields 2.604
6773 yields 2.493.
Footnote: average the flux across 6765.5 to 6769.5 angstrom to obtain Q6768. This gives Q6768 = 2.39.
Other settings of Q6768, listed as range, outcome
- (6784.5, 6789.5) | 2.57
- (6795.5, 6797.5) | 2.6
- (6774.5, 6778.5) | 2.36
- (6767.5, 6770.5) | 2.28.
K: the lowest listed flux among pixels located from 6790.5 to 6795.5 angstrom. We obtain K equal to 2.394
